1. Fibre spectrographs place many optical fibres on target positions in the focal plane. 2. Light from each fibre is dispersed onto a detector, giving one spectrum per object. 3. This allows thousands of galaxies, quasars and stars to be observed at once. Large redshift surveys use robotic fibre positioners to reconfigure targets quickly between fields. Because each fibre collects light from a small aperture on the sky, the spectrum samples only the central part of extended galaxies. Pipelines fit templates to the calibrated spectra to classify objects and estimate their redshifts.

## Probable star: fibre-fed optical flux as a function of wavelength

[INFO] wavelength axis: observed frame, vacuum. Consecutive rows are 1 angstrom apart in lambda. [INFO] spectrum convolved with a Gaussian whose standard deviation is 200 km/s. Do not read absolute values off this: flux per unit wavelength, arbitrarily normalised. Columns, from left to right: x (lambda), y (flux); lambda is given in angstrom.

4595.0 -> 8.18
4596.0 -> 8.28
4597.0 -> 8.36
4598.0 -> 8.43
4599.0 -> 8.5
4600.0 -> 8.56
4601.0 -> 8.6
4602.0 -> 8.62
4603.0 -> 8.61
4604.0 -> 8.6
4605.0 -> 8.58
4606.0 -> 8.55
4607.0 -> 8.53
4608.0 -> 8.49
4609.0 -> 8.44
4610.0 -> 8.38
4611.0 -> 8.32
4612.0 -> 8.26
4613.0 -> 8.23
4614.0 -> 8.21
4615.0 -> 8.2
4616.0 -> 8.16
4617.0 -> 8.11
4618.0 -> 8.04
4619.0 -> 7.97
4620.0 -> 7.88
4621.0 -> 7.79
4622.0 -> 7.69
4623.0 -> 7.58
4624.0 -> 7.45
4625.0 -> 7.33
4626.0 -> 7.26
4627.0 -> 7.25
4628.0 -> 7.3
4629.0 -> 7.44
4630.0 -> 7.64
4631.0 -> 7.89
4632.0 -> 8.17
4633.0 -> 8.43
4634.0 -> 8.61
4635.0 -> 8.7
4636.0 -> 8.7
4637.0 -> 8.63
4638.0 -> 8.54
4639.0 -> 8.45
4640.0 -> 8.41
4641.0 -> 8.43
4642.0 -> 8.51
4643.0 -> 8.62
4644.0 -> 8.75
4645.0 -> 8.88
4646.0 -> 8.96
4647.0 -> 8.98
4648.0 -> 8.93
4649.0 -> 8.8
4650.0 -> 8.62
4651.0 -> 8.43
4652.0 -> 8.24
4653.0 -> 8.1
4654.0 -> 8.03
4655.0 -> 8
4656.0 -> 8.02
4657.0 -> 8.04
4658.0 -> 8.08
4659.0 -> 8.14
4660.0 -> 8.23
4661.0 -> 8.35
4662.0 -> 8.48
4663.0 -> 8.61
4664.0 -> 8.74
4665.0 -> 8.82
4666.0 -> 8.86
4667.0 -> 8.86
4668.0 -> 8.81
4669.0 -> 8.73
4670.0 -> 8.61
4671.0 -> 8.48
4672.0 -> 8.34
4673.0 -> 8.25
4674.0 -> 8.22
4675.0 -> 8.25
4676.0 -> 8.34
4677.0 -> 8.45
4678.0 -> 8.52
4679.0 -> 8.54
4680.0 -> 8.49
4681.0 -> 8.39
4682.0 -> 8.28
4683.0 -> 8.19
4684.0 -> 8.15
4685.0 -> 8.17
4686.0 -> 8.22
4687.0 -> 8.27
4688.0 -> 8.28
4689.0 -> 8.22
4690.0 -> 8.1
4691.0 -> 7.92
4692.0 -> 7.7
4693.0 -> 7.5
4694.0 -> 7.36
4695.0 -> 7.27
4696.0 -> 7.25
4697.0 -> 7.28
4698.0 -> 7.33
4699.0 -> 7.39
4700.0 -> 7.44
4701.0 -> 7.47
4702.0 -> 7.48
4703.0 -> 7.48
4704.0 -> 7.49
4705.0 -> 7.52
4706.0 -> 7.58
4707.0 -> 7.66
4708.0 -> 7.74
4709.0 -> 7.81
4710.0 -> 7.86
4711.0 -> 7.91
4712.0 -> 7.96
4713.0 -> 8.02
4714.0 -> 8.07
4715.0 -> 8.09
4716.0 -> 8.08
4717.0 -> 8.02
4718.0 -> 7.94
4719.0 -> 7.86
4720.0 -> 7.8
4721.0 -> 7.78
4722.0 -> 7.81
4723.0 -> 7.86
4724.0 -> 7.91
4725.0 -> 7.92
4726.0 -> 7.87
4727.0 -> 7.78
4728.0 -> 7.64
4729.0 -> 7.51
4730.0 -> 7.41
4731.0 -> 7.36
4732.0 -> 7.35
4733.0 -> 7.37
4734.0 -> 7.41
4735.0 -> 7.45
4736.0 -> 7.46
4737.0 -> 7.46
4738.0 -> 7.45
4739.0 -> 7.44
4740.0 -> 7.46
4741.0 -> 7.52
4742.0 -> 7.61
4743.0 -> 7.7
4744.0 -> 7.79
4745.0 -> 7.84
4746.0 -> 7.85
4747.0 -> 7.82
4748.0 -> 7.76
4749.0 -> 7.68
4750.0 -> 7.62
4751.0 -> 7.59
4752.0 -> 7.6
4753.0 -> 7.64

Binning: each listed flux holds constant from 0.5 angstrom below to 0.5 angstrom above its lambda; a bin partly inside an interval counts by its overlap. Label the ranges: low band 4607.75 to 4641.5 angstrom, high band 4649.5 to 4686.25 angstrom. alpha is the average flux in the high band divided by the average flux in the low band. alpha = 1.0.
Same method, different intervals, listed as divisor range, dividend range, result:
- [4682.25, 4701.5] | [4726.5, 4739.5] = 0.96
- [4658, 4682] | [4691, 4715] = 0.90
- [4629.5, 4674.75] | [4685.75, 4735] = 0.91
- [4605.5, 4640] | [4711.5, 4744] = 0.95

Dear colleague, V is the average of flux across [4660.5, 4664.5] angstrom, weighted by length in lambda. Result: 8.54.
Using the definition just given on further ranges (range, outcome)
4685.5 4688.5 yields 8.26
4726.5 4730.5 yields 7.58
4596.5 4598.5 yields 8.39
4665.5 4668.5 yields 8.84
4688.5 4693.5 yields 7.89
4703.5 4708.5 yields 7.6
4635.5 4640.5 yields 8.55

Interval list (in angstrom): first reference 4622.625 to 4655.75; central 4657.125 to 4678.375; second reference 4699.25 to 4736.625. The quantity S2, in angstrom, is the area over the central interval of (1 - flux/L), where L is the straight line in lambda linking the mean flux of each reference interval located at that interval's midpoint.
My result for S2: -1.1 angstrom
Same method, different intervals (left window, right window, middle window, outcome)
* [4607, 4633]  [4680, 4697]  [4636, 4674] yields -2.73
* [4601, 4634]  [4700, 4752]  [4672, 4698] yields -0.75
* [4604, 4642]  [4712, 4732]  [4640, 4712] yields -1.91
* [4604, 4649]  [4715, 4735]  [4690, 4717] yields 0.61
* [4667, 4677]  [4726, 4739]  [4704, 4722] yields -0.12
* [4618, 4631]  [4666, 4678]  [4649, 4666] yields -0.24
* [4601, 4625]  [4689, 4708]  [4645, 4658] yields -0.88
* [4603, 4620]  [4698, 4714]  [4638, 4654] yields -1.02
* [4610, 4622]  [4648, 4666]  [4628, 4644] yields -0.18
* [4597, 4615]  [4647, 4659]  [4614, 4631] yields 1.40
